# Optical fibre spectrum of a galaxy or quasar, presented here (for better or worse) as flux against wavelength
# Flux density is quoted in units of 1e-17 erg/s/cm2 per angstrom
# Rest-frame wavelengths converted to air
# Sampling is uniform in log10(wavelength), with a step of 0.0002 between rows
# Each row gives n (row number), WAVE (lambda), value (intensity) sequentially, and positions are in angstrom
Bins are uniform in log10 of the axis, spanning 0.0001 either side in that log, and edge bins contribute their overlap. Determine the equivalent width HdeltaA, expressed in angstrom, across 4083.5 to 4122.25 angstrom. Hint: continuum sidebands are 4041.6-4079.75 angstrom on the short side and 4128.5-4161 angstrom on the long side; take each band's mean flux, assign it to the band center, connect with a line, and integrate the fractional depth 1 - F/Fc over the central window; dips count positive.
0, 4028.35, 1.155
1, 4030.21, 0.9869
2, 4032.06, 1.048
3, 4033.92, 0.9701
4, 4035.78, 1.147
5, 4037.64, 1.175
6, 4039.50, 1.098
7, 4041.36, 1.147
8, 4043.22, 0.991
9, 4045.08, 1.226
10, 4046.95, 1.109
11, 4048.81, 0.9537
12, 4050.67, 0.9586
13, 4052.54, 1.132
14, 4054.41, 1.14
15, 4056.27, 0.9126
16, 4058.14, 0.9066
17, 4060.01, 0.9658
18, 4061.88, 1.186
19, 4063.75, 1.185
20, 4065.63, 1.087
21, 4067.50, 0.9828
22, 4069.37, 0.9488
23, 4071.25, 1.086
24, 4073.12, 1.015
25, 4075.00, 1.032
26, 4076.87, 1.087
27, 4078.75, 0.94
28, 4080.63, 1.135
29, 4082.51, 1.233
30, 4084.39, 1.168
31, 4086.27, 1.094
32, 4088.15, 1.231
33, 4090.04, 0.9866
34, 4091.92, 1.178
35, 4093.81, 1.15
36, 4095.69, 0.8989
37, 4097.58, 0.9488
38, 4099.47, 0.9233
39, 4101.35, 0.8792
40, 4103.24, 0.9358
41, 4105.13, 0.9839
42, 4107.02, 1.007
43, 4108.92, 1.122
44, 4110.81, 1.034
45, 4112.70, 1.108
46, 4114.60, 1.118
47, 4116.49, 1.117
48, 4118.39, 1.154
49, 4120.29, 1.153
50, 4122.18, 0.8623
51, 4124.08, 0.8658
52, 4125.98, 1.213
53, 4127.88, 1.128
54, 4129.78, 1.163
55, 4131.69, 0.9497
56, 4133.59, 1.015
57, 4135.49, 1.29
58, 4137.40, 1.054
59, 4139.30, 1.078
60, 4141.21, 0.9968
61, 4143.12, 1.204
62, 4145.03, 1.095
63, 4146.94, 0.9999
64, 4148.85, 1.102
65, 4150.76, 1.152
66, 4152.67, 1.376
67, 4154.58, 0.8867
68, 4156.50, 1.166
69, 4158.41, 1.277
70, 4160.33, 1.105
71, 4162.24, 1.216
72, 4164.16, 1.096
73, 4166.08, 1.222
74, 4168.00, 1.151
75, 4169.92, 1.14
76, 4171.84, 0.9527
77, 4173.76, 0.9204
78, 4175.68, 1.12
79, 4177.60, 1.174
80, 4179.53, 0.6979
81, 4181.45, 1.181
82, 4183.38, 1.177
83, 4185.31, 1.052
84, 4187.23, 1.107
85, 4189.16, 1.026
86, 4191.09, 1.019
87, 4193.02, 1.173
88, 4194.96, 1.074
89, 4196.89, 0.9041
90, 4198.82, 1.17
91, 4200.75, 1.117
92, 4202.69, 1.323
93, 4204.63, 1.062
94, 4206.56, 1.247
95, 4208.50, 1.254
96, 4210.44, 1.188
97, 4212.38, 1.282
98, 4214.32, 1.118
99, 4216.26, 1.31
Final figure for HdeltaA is 0.9 angstrom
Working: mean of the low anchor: 1.04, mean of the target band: 1.05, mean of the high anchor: 1.11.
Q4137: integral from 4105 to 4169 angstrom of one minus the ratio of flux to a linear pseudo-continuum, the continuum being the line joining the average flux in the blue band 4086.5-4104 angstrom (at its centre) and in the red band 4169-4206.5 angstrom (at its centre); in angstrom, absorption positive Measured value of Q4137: -3.6 angstrom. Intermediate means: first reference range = 1.02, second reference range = 1.08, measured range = 1.1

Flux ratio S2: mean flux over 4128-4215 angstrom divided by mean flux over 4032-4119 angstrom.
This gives 1.05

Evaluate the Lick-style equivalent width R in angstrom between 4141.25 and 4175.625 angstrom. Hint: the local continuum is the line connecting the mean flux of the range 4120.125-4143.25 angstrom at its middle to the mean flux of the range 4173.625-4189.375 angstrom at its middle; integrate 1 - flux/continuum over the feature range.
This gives -1.8 angstrom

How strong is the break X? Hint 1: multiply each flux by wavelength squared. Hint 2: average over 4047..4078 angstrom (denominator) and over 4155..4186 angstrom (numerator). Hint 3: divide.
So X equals 1.12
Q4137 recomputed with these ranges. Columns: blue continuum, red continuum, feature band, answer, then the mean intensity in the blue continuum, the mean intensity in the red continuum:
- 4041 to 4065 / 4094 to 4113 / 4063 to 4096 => -2.0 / 1.06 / 0.987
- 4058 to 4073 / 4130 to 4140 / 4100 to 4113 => 0.8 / 1.05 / 1.08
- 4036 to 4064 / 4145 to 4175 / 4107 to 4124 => 0.5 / 1.07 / 1.12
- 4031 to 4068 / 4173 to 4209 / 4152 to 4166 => -0.9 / 1.07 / 1.09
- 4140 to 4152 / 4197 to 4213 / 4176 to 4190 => 1.1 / 1.1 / 1.19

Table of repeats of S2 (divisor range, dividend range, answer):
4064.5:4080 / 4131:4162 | 1.08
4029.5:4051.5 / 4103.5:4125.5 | 0.98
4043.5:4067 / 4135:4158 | 1.05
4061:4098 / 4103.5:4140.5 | 0.99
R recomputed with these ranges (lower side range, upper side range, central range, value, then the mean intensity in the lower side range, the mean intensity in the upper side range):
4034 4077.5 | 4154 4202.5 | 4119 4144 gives 0.1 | 1.06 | 1.09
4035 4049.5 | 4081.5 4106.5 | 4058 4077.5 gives 0.5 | 1.11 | 1.05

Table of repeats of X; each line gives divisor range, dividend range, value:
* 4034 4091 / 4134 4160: 1.09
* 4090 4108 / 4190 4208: 1.19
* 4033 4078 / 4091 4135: 1.01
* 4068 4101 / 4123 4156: 1.06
